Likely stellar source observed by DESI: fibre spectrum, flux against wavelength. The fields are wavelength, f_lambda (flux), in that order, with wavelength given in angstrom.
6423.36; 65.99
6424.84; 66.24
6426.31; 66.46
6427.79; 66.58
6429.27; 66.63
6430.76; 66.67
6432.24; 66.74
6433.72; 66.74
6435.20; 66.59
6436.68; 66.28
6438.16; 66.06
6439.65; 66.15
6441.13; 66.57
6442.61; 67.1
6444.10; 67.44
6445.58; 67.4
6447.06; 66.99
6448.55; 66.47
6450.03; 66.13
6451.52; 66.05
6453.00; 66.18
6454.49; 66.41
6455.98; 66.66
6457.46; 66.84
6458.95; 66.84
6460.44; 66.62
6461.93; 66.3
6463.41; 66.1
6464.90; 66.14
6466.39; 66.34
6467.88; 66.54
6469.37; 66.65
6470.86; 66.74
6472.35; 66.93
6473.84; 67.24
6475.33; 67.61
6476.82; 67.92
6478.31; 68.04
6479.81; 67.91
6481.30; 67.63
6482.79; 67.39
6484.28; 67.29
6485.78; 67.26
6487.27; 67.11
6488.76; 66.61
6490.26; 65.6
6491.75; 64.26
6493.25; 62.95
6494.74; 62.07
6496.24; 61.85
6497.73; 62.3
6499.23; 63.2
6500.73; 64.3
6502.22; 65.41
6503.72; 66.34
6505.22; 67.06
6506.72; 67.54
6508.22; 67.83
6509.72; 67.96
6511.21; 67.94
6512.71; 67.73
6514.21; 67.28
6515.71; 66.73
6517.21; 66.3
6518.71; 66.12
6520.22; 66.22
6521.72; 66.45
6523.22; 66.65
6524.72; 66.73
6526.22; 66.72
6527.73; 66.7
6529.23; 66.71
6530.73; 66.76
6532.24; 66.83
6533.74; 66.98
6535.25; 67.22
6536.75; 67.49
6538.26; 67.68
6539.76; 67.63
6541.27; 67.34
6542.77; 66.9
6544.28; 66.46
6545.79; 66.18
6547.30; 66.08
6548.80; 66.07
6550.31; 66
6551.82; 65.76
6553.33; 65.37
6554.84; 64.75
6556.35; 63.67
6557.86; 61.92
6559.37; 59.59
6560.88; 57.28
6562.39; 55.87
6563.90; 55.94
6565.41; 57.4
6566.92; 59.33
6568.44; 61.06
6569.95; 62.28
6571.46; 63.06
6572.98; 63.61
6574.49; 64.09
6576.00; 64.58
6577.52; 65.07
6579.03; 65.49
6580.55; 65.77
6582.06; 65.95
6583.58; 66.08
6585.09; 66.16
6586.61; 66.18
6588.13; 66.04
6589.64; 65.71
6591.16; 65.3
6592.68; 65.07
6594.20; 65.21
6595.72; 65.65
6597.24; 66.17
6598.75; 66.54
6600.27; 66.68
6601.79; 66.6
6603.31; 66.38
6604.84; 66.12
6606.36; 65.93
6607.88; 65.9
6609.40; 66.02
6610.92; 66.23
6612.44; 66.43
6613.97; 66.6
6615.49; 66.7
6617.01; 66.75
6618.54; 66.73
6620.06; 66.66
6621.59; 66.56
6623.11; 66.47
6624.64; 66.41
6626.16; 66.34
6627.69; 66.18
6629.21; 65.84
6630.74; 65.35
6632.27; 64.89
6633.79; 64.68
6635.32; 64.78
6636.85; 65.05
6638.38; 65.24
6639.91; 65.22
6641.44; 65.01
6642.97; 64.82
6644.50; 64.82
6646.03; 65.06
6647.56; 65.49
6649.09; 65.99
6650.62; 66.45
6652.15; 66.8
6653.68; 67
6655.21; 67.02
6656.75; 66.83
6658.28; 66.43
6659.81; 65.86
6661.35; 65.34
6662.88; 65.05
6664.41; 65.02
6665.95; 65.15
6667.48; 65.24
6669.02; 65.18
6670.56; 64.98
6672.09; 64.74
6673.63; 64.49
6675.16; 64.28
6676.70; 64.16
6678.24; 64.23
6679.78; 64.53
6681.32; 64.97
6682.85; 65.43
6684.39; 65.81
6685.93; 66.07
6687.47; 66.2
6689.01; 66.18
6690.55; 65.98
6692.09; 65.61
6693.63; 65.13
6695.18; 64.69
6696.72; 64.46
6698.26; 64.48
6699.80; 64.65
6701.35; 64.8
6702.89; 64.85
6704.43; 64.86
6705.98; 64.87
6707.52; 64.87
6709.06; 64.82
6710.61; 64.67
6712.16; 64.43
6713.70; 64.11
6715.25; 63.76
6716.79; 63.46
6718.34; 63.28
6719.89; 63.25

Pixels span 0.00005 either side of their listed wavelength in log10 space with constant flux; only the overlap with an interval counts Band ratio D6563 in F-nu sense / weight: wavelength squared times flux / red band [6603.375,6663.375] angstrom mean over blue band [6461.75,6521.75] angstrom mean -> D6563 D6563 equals 1.04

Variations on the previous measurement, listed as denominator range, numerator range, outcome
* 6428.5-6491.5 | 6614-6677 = 1.04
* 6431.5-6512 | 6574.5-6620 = 1.03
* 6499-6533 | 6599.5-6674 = 1.02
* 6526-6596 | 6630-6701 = 1.04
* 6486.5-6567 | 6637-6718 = 1.05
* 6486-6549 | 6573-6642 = 1.02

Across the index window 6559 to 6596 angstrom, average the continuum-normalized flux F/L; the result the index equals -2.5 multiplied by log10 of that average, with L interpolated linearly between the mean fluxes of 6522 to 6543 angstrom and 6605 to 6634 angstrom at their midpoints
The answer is 0.06 mag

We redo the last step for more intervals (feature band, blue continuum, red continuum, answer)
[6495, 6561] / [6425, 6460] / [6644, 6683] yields 0.00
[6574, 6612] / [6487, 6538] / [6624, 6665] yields 0.00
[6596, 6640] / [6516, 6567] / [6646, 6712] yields -0.02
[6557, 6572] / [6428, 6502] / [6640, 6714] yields 0.11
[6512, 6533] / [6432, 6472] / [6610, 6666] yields -0.01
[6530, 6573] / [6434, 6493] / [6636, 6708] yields 0.04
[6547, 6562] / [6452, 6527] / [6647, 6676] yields 0.04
